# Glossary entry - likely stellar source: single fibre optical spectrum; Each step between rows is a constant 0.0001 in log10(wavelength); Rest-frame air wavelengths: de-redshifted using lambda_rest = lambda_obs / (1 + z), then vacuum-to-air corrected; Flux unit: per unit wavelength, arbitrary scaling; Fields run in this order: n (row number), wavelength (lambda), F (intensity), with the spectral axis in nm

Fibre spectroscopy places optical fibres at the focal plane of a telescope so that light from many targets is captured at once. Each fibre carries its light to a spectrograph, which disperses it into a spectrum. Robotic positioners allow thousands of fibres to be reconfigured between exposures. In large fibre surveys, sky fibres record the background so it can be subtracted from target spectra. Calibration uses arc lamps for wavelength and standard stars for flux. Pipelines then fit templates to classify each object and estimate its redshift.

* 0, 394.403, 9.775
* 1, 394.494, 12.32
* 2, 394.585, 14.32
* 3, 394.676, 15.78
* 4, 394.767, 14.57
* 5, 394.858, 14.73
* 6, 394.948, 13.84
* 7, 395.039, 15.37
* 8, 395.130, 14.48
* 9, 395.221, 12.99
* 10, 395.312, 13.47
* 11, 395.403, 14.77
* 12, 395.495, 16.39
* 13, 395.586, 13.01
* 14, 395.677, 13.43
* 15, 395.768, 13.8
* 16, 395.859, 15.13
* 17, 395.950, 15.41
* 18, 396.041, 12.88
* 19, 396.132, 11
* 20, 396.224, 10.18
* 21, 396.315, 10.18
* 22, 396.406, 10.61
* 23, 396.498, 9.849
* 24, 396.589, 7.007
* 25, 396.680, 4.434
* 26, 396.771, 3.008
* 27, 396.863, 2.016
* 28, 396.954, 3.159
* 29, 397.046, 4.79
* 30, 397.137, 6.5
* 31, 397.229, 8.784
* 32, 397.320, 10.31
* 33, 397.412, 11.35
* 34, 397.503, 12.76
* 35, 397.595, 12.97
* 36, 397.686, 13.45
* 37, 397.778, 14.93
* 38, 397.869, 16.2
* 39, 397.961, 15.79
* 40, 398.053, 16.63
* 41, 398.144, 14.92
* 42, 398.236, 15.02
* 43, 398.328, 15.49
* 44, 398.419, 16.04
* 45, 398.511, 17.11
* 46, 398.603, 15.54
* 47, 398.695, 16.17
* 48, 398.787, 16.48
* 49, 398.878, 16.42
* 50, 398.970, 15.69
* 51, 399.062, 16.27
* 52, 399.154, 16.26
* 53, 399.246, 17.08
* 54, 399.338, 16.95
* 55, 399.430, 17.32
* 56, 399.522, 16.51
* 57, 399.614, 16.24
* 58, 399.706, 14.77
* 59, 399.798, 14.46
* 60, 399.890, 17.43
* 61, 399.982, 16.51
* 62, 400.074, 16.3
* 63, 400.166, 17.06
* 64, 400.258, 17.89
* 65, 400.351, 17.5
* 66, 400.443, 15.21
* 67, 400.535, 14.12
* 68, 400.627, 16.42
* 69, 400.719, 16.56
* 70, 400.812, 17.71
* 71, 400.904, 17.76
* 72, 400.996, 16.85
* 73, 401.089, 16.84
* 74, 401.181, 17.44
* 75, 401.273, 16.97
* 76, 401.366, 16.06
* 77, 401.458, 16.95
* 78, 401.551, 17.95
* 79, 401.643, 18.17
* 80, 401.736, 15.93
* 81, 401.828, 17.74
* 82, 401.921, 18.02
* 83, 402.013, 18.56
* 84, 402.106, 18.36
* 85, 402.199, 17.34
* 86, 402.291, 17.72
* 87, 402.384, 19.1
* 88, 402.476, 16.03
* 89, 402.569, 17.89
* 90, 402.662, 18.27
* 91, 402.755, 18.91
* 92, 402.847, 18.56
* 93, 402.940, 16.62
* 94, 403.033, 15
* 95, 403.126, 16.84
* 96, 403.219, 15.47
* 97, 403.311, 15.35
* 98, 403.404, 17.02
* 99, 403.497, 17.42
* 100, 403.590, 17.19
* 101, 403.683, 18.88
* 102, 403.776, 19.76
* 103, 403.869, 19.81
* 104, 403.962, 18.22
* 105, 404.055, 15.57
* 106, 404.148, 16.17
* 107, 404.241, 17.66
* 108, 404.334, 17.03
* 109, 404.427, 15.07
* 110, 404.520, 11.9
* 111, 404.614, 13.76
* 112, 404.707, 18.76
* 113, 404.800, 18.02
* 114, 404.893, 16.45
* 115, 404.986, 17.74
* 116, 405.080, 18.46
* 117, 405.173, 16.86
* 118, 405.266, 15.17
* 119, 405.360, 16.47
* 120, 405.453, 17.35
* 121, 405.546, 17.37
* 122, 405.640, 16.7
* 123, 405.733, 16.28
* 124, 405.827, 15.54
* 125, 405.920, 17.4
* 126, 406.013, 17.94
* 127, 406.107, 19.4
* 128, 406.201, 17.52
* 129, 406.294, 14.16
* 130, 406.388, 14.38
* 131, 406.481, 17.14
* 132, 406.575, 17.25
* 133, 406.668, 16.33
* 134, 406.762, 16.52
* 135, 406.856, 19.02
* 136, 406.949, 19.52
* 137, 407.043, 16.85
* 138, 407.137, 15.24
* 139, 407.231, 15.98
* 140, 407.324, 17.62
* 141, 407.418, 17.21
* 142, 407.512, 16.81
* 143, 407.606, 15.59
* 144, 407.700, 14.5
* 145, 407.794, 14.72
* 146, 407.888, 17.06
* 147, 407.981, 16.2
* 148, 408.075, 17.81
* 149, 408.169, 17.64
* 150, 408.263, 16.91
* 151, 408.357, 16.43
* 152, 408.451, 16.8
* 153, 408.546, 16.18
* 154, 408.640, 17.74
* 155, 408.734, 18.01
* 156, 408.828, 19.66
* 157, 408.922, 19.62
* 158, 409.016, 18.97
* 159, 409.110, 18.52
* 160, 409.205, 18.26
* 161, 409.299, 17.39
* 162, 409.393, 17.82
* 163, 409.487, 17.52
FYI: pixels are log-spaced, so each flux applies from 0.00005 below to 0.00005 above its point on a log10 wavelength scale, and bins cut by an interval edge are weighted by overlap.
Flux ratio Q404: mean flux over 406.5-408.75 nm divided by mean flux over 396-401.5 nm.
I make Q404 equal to 1.2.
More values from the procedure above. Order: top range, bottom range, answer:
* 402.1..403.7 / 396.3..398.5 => 1.60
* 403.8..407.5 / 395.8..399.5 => 1.34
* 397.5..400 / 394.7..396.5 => 1.18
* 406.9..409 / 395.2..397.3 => 1.69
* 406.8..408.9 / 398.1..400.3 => 1.05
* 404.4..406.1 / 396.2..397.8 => 1.94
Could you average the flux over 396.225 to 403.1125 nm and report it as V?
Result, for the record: 14.9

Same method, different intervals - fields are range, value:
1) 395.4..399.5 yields 12.7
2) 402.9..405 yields 16.8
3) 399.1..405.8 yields 16.9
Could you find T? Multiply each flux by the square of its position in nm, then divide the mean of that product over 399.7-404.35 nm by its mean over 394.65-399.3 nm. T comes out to 1.4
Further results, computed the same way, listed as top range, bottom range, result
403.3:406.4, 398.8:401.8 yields 1.04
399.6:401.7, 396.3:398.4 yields 1.61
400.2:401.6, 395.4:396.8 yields 1.52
